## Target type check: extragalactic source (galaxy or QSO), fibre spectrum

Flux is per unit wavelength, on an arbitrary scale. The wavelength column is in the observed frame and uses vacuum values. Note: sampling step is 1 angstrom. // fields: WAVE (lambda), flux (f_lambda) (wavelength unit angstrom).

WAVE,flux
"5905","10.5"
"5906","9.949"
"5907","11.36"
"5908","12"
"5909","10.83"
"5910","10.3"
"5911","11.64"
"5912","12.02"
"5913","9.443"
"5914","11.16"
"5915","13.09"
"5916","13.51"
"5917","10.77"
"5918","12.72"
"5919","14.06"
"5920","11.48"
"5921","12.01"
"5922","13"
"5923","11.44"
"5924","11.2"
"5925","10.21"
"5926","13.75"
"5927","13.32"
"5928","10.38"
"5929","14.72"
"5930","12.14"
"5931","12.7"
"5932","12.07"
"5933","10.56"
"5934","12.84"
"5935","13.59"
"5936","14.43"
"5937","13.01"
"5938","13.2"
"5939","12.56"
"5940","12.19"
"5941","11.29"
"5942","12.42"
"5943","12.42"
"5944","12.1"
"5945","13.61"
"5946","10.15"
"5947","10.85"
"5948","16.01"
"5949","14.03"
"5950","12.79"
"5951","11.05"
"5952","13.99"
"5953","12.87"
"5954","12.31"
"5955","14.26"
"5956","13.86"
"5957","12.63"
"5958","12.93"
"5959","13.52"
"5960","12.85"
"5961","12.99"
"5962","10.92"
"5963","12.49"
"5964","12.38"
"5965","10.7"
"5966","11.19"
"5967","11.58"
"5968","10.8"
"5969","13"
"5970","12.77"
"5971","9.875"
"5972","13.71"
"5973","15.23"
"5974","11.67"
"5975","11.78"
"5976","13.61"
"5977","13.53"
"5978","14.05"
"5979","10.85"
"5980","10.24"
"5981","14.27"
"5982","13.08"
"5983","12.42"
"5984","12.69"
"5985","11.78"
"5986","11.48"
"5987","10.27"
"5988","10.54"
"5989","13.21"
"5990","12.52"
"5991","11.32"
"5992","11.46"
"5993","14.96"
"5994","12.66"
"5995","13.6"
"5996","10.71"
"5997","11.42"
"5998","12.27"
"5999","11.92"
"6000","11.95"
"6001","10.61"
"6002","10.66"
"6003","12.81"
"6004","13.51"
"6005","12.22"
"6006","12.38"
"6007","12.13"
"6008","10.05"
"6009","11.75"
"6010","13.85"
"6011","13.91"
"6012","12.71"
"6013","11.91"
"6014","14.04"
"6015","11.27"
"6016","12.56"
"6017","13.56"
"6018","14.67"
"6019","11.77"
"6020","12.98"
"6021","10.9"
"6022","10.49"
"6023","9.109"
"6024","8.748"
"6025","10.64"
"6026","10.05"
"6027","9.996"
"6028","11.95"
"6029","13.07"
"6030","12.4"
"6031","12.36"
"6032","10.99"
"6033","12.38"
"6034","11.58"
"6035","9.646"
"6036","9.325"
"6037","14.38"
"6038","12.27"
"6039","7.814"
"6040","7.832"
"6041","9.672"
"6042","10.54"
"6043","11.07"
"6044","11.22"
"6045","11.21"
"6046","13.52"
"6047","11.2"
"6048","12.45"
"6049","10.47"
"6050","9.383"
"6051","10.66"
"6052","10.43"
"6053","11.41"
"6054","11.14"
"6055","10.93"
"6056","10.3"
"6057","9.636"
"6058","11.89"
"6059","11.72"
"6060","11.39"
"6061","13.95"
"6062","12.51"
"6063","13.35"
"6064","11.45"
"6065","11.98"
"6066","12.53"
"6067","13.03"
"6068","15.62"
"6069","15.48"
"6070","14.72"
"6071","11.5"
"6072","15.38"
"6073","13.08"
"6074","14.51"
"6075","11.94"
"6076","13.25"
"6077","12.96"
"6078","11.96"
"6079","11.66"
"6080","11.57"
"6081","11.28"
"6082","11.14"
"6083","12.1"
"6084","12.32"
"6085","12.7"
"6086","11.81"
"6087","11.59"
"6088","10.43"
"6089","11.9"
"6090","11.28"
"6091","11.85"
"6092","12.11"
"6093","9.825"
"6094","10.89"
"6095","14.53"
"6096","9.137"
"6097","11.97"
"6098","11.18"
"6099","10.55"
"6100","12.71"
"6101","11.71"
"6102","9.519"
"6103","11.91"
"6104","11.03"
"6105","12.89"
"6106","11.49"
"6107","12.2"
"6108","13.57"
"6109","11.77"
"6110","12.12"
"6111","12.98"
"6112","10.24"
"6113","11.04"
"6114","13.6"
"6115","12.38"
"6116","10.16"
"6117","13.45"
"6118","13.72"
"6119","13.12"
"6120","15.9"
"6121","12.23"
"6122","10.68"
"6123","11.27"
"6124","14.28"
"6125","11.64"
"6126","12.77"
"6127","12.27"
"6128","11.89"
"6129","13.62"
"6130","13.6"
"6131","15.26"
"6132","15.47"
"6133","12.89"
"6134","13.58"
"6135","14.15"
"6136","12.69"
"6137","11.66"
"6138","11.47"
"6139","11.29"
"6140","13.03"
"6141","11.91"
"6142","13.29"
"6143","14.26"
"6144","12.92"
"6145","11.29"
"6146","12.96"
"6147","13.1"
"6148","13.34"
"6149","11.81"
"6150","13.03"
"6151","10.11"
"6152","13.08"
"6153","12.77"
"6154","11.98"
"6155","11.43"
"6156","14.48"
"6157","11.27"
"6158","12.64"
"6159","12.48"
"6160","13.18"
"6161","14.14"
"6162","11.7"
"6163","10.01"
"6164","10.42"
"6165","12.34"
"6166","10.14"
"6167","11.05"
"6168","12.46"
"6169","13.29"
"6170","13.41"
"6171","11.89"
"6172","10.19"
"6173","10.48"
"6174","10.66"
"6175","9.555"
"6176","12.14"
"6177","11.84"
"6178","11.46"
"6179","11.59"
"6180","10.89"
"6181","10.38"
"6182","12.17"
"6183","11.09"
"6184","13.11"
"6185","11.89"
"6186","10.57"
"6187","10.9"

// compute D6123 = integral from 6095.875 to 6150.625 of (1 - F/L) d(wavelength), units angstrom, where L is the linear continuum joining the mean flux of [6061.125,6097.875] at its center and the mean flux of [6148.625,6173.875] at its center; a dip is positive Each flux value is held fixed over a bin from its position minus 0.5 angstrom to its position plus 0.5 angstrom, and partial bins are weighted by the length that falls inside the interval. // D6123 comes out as -1.3 angstrom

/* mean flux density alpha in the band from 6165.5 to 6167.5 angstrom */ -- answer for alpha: 10.6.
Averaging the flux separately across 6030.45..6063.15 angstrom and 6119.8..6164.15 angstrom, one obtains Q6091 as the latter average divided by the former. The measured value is 1.13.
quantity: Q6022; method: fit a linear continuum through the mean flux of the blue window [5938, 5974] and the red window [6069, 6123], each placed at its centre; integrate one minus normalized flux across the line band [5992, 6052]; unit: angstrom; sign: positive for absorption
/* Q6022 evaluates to 3.5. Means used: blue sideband 12.5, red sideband 12.1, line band 11.6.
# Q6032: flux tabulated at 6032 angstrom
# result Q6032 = 10.99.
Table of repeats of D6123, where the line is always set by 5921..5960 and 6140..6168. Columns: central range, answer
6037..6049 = 1.5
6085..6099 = 1.1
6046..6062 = 1.5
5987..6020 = 0.6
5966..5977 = 0.2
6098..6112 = 0.6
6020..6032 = 1.5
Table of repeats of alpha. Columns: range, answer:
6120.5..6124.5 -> 12.1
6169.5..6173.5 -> 11.5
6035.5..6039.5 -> 10.9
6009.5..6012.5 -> 13.5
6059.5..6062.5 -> 12.6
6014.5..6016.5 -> 11.9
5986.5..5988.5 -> 10.4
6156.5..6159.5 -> 12.1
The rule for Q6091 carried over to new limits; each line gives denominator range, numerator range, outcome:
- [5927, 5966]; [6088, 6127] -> 0.95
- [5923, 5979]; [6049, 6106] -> 0.95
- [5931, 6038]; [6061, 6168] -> 1.01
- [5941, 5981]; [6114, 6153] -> 1.02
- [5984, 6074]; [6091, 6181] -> 1.03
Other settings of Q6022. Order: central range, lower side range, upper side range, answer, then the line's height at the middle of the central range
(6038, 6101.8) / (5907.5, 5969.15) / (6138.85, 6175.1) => 2.3 angstrom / 12.2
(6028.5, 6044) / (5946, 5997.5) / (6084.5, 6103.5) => 1.2 angstrom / 11.9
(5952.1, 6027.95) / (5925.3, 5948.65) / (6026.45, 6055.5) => -2.2 angstrom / 11.8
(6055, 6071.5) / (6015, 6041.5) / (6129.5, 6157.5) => -1.2 angstrom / 11.7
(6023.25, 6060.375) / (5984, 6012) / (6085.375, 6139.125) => 3.6 angstrom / 12.1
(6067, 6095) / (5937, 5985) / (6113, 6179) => 0.0 angstrom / 12.4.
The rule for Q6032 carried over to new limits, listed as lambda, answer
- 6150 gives 13.03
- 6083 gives 12.1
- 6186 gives 10.57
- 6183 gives 11.09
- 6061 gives 13.95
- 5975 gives 11.78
